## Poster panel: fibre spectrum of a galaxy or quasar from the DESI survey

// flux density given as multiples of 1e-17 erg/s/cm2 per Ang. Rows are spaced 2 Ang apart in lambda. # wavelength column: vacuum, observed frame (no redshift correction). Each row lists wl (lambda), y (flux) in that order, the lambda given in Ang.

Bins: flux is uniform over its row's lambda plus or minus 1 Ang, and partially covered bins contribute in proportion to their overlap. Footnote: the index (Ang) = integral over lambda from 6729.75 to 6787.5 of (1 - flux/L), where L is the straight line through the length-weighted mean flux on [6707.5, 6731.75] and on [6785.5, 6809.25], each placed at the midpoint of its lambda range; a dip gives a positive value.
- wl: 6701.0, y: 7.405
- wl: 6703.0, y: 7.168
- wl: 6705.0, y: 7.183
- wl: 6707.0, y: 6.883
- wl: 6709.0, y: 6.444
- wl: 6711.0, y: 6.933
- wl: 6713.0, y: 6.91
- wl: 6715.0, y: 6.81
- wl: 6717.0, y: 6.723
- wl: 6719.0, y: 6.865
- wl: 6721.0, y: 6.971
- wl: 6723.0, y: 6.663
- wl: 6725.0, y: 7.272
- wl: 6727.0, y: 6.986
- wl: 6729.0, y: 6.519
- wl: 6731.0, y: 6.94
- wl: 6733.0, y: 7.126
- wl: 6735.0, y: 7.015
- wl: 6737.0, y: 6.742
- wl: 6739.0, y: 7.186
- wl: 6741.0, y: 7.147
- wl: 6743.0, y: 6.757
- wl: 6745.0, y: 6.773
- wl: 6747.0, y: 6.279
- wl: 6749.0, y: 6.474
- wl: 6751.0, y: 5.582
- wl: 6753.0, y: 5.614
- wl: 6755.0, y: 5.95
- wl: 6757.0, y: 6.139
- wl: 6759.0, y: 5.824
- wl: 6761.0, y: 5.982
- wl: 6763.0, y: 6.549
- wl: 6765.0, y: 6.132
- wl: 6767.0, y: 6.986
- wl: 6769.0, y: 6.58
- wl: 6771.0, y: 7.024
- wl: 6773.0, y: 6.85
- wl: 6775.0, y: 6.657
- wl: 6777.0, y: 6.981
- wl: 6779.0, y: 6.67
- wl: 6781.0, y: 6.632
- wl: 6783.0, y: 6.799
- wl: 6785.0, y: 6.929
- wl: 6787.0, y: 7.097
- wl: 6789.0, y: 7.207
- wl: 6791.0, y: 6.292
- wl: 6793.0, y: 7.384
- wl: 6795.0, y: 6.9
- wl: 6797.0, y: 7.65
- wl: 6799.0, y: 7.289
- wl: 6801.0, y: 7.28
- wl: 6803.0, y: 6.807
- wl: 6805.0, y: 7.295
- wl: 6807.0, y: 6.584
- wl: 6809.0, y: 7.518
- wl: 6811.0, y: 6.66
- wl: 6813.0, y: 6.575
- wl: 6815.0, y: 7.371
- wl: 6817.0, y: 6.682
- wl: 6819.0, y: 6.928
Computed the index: 3.1 Ang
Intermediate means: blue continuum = 6.84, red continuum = 7.09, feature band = 6.6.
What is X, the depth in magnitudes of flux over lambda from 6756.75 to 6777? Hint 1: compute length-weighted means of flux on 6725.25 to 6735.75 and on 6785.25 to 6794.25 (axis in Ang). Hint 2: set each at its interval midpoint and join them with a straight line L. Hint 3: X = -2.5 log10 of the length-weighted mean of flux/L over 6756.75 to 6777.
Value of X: 0.07 mag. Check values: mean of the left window 6.94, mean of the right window 6.99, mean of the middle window 6.51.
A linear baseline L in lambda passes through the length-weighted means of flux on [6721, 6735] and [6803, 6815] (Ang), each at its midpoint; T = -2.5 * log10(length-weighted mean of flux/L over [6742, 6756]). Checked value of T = 0.12 mag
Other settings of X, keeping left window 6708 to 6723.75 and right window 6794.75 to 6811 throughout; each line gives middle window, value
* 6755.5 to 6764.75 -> 0.143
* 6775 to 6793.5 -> 0.033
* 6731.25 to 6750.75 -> 0.017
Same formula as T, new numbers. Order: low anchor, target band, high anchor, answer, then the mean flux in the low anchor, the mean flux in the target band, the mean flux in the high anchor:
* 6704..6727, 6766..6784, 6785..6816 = 0.032 mag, 6.88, 6.8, 7.06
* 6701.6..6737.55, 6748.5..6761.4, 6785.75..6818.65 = 0.177 mag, 6.9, 5.92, 7.03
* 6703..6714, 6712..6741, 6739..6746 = 0.000 mag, 6.9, 6.92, 6.93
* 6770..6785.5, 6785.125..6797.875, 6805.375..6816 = -0.030 mag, 6.81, 7.07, 6.96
